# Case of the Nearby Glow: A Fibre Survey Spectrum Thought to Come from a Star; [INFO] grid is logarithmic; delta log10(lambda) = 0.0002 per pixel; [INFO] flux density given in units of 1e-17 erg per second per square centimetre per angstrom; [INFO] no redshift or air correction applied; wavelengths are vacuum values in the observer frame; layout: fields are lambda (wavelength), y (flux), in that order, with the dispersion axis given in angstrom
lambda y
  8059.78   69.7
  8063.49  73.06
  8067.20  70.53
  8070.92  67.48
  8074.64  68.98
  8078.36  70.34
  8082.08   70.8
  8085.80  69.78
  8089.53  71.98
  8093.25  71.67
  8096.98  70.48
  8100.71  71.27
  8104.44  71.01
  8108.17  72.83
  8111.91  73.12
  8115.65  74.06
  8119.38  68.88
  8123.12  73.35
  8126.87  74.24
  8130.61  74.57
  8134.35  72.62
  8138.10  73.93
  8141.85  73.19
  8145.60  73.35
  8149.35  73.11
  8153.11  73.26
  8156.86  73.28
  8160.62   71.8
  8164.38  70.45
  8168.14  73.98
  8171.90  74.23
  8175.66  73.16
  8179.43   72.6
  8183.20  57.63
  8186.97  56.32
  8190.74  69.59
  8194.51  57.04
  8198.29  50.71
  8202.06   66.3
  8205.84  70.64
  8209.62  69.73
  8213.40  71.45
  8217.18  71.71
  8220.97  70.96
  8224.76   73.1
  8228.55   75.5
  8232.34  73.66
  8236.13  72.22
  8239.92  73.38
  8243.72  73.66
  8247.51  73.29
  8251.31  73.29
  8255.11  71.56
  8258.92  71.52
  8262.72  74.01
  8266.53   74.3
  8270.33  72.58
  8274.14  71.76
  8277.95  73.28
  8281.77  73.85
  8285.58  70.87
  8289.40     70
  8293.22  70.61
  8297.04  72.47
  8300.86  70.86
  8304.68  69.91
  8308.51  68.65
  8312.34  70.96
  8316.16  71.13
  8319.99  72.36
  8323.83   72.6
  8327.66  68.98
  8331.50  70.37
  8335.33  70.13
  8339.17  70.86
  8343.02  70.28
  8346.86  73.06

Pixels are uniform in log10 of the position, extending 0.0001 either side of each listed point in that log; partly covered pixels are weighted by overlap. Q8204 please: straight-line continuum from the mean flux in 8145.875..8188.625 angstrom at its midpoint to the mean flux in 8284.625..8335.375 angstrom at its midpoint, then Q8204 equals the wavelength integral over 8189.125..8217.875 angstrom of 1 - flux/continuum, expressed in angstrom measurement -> 1.9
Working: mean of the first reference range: 70.2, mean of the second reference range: 70.7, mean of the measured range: 65.6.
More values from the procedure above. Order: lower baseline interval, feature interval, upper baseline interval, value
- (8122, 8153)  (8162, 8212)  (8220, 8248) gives 4.7 angstrom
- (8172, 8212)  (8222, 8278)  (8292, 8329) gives -4.4 angstrom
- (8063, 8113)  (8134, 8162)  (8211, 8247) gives -0.6 angstrom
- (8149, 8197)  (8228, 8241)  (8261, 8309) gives -0.6 angstrom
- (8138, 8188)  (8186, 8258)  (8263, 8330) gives 1.8 angstrom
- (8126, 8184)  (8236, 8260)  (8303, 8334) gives -0.5 angstrom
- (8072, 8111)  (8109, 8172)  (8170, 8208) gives -4.8 angstrom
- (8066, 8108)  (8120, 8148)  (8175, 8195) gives -2.4 angstrom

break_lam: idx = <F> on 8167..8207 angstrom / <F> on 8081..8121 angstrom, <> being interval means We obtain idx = 0.92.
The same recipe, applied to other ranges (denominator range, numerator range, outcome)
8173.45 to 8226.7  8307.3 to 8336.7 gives 1.06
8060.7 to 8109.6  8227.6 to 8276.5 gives 1.03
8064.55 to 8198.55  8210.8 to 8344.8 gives 1.02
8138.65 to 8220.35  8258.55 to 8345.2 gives 1.04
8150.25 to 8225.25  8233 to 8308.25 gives 1.06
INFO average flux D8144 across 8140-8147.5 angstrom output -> 73.3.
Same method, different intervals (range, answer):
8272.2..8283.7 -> 72.9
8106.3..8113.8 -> 72.9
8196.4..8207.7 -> 62.5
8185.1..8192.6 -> 63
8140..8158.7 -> 73.2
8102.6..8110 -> 71.9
